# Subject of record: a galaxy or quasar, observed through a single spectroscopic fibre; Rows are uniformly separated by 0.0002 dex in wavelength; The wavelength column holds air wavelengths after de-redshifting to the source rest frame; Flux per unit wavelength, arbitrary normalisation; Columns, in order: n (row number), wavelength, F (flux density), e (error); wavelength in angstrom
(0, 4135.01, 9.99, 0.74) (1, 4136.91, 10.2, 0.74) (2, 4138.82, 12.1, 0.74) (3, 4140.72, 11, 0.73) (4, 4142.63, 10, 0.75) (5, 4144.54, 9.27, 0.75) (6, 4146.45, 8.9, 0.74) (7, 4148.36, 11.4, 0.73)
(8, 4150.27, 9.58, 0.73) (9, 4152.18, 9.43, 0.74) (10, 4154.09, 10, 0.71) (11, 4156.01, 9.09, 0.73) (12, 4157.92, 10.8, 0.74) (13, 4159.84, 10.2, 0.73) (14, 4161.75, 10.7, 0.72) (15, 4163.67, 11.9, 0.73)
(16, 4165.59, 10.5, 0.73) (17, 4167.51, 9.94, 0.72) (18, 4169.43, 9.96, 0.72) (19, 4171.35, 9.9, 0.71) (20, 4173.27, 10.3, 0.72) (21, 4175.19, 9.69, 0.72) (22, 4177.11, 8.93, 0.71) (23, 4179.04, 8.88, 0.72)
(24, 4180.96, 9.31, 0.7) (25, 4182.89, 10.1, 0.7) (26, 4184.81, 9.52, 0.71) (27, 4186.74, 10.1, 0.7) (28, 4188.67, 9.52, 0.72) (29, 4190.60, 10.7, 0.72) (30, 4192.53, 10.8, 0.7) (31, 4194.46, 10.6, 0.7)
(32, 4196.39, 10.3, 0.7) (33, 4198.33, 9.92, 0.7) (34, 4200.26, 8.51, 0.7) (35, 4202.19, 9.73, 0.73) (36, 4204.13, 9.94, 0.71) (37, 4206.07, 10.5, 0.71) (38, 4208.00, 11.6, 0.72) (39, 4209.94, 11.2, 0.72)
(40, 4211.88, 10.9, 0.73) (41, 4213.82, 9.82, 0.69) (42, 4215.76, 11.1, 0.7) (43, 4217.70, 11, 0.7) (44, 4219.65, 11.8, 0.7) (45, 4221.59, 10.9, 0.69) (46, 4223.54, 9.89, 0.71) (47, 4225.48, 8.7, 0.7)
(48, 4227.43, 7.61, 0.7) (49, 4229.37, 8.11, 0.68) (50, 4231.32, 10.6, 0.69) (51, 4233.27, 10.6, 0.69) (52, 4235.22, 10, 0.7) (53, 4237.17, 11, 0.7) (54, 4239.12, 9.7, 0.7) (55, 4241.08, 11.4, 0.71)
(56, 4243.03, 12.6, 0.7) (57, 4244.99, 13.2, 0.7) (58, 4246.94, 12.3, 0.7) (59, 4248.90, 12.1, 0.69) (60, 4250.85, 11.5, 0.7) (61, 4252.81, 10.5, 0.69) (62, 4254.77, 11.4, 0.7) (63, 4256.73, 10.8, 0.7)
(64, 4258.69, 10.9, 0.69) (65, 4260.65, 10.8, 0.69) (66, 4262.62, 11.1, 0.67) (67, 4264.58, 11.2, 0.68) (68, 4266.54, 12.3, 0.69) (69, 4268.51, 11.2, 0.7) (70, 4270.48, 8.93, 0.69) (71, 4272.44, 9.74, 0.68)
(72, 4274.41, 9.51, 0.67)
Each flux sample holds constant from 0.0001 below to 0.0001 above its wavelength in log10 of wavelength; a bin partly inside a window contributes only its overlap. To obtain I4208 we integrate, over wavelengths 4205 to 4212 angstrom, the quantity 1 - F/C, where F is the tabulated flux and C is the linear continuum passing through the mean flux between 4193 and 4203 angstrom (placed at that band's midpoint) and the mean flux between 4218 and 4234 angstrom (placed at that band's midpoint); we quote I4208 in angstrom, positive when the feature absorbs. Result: -0.9 angstrom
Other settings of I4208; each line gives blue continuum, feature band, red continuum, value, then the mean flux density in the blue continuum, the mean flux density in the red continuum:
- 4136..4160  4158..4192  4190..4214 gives 0.71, 10.1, 10.4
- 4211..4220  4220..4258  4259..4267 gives 1.23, 10.9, 11.3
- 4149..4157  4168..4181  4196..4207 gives 0.12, 9.61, 9.78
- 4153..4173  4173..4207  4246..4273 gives 2.16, 10.3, 11.1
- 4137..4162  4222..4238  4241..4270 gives 2.28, 10.2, 11.5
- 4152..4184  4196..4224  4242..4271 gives 0.49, 9.99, 11.4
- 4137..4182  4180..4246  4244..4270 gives 2.98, 10.1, 11.4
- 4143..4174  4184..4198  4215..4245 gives 0.05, 10.1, 10.4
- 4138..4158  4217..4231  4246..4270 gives 1.52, 10.1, 11.3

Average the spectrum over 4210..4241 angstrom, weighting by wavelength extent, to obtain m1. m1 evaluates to 10.2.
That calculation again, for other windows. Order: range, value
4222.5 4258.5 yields 10.7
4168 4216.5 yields 10.1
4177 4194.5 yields 9.85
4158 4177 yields 10.3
